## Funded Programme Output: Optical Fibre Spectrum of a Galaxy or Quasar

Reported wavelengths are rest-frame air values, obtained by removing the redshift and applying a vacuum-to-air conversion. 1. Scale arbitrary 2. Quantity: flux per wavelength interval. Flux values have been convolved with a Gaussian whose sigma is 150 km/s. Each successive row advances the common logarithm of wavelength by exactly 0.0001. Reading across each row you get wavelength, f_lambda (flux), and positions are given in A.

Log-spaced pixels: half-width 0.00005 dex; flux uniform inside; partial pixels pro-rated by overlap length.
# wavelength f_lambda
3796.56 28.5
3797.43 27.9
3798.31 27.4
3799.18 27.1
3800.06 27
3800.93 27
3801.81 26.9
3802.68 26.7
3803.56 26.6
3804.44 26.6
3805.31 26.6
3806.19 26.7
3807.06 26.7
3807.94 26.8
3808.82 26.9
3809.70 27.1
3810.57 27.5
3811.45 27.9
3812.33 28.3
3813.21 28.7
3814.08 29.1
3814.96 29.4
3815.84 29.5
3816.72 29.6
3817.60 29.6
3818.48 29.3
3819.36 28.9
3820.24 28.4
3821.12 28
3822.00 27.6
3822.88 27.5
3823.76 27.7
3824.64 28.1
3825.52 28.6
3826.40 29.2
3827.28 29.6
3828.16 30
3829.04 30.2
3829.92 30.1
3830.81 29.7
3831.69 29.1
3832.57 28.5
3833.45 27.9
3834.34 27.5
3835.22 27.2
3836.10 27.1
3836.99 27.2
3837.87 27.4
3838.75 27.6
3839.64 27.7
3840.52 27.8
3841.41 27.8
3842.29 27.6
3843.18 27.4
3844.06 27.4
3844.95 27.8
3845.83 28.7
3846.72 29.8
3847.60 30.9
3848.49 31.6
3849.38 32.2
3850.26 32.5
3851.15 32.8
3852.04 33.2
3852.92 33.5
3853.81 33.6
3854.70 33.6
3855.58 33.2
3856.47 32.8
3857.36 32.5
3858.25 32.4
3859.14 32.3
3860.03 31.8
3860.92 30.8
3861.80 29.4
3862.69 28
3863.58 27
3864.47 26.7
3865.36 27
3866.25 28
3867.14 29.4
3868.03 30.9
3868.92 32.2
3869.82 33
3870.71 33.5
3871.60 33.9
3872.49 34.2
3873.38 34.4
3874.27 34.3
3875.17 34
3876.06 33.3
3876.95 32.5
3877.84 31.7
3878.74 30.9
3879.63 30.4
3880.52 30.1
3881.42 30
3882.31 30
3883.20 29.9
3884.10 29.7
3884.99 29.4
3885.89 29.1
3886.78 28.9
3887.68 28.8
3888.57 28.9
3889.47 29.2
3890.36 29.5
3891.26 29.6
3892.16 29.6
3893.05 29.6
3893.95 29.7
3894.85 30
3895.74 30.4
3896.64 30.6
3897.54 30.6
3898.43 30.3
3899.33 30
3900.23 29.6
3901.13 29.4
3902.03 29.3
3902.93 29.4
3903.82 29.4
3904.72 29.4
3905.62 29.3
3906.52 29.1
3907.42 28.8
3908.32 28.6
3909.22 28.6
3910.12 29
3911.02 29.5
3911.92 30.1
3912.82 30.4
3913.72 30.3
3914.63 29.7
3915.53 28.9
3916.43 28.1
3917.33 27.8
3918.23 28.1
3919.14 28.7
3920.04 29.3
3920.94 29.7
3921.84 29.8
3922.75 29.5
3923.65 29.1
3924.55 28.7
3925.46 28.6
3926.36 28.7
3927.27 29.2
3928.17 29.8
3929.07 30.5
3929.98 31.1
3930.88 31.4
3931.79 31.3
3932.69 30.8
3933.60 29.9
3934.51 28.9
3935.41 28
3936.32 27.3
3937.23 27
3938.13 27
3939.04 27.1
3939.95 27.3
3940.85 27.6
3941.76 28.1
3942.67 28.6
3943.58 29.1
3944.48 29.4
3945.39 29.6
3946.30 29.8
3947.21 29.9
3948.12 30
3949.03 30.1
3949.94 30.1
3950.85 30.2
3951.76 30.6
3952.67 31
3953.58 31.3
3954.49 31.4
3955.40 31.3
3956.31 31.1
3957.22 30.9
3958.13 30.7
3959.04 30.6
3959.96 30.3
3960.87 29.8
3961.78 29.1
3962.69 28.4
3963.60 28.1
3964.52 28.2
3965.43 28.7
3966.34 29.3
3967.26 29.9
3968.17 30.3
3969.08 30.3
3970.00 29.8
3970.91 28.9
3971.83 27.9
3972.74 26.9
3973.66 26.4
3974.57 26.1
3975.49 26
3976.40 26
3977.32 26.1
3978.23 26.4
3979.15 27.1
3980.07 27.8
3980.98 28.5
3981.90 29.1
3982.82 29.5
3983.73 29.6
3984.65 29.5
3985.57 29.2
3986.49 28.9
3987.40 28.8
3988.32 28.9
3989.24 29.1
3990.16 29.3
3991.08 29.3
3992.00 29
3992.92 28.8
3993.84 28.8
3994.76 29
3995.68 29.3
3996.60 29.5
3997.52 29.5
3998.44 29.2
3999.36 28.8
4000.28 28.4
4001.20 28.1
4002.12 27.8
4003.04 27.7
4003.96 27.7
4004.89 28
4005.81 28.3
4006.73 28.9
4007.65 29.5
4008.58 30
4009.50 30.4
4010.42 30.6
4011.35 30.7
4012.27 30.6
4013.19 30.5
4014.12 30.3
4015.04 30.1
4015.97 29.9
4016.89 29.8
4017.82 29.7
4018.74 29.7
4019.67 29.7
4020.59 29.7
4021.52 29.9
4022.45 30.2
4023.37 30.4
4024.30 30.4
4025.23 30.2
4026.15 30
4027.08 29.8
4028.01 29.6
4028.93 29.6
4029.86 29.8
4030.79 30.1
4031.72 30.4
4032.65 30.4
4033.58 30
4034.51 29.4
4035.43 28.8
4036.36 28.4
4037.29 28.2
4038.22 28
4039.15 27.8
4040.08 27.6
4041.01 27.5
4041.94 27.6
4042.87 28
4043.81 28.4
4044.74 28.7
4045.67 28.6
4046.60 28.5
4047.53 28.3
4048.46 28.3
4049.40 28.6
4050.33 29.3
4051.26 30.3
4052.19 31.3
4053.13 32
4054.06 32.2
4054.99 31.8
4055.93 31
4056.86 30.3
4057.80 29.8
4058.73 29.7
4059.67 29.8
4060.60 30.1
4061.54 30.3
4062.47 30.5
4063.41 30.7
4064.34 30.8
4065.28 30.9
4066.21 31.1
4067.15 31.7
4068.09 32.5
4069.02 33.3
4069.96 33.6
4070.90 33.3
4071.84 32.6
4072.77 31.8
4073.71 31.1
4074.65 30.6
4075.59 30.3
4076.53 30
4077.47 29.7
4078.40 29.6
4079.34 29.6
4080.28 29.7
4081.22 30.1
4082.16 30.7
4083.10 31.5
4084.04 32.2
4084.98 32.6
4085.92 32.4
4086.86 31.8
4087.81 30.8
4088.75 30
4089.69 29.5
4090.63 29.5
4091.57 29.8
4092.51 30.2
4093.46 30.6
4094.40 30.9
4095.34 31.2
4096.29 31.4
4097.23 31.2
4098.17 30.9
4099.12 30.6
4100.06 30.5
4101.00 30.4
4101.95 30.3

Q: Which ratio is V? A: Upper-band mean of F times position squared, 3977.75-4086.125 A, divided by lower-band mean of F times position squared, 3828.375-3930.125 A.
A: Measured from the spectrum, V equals 1.07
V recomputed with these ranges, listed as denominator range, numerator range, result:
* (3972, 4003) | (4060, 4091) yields 1.15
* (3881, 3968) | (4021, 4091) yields 1.09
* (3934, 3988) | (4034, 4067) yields 1.07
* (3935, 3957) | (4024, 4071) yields 1.07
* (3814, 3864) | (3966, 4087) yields 1.10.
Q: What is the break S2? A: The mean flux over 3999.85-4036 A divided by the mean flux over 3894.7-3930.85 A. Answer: 1.01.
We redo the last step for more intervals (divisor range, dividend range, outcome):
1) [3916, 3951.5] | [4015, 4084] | 1.03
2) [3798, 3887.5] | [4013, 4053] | 0.99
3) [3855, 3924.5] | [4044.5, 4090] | 1.02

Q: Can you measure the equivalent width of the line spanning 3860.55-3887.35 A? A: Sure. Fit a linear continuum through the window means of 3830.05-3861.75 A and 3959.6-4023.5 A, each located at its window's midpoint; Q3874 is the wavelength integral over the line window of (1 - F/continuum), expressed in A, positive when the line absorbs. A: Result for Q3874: -0.8 A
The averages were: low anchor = 30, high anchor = 28.9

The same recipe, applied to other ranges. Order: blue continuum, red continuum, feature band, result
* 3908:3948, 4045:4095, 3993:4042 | 1.23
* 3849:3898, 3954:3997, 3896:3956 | 0.99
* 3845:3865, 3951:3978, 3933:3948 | 0.57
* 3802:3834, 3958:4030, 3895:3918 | -0.63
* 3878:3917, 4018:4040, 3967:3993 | 1.05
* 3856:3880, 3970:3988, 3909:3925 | 0.35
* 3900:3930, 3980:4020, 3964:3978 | 0.58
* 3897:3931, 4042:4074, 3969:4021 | 2.10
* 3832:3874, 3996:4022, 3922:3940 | 0.42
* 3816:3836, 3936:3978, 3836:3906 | -3.70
